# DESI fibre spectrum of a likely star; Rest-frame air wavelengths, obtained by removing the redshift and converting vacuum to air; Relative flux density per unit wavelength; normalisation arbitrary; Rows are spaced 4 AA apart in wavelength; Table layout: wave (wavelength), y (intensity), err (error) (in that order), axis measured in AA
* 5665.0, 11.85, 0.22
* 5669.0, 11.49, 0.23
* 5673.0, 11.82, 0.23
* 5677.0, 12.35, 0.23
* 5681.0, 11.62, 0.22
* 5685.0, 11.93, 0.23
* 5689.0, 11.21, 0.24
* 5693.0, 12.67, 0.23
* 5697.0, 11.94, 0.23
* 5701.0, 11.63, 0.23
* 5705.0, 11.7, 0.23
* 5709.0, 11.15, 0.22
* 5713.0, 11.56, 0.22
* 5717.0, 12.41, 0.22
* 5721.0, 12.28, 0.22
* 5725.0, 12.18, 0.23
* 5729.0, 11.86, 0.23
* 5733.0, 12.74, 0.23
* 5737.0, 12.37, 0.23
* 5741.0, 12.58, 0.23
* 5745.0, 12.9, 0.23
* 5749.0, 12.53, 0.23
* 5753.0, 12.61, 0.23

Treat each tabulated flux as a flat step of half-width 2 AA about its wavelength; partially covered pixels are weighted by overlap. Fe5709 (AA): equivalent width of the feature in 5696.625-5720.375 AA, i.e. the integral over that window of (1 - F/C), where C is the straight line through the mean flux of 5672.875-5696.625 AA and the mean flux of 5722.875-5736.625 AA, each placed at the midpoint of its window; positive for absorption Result 0.7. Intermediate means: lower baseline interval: 11.9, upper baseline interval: 12.3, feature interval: 11.7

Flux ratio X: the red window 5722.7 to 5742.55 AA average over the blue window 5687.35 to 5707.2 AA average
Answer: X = 1.04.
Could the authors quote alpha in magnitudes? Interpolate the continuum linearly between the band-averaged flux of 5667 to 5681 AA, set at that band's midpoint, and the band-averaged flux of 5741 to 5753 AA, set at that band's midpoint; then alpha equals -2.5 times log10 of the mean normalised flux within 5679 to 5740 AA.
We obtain 0.03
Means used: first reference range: 11.8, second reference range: 12.7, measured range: 12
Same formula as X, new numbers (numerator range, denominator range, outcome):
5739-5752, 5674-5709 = 1.07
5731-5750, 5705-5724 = 1.07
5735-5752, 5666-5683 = 1.07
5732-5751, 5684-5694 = 1.06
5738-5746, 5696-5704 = 1.08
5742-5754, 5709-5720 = 1.07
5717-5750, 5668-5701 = 1.05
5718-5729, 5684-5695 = 1.02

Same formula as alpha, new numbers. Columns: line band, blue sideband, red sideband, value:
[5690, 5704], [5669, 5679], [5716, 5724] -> 0.01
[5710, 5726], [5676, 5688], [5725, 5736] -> 0.01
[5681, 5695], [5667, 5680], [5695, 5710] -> -0.01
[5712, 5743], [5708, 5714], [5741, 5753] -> -0.03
